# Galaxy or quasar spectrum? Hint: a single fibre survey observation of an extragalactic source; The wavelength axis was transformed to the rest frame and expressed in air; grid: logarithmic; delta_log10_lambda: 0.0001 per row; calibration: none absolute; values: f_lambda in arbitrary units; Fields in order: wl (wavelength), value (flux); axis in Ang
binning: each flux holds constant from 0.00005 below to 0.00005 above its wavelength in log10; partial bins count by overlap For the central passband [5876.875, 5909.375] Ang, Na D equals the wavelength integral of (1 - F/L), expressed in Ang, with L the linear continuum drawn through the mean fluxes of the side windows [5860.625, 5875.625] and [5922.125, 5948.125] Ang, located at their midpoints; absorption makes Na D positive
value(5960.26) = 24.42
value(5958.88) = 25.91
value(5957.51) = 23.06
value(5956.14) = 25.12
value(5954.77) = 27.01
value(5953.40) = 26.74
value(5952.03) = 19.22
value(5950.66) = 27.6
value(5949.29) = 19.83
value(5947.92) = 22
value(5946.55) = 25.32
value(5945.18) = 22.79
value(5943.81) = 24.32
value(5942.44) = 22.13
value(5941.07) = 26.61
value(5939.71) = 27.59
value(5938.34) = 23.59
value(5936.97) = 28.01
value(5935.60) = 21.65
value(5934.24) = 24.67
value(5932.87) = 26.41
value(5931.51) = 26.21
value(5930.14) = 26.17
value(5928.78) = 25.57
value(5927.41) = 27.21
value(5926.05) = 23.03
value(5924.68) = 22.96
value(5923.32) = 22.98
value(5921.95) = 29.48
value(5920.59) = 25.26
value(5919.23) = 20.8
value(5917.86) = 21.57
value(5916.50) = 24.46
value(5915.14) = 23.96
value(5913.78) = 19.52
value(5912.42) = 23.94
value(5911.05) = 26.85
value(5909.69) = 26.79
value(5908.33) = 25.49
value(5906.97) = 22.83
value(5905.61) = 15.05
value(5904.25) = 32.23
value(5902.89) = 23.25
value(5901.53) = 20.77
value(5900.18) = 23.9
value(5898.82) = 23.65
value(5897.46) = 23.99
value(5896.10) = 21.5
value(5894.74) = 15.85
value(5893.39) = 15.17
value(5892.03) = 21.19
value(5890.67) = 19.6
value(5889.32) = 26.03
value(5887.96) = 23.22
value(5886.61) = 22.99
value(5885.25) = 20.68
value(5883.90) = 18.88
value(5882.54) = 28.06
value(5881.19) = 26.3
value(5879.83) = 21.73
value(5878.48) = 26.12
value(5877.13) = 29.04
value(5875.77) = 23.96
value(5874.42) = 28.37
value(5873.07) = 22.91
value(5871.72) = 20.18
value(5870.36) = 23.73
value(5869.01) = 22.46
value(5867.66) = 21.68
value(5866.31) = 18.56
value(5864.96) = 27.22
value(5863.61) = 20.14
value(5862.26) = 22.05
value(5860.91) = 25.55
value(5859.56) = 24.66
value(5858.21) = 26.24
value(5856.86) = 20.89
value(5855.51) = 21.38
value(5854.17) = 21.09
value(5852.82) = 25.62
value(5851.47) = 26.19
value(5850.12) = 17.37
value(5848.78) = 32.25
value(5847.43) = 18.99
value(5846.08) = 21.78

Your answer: 1.2 Ang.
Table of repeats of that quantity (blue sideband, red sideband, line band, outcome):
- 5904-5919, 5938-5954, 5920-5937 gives -1.1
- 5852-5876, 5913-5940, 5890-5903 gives 1.7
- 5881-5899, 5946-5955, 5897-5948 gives -3.3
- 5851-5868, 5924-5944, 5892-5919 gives 2.0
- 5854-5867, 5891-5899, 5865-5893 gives -2.6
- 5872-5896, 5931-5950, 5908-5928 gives -0.4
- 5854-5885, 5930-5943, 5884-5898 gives 1.9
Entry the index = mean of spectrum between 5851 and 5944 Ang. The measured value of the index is 23.6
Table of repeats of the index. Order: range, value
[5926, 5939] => 25.4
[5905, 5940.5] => 24.3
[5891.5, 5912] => 22.6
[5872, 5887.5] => 24.3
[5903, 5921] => 23.7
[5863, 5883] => 24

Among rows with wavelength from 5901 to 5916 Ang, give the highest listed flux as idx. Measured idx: 32.23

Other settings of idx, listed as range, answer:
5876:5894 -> 29.04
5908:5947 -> 29.48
